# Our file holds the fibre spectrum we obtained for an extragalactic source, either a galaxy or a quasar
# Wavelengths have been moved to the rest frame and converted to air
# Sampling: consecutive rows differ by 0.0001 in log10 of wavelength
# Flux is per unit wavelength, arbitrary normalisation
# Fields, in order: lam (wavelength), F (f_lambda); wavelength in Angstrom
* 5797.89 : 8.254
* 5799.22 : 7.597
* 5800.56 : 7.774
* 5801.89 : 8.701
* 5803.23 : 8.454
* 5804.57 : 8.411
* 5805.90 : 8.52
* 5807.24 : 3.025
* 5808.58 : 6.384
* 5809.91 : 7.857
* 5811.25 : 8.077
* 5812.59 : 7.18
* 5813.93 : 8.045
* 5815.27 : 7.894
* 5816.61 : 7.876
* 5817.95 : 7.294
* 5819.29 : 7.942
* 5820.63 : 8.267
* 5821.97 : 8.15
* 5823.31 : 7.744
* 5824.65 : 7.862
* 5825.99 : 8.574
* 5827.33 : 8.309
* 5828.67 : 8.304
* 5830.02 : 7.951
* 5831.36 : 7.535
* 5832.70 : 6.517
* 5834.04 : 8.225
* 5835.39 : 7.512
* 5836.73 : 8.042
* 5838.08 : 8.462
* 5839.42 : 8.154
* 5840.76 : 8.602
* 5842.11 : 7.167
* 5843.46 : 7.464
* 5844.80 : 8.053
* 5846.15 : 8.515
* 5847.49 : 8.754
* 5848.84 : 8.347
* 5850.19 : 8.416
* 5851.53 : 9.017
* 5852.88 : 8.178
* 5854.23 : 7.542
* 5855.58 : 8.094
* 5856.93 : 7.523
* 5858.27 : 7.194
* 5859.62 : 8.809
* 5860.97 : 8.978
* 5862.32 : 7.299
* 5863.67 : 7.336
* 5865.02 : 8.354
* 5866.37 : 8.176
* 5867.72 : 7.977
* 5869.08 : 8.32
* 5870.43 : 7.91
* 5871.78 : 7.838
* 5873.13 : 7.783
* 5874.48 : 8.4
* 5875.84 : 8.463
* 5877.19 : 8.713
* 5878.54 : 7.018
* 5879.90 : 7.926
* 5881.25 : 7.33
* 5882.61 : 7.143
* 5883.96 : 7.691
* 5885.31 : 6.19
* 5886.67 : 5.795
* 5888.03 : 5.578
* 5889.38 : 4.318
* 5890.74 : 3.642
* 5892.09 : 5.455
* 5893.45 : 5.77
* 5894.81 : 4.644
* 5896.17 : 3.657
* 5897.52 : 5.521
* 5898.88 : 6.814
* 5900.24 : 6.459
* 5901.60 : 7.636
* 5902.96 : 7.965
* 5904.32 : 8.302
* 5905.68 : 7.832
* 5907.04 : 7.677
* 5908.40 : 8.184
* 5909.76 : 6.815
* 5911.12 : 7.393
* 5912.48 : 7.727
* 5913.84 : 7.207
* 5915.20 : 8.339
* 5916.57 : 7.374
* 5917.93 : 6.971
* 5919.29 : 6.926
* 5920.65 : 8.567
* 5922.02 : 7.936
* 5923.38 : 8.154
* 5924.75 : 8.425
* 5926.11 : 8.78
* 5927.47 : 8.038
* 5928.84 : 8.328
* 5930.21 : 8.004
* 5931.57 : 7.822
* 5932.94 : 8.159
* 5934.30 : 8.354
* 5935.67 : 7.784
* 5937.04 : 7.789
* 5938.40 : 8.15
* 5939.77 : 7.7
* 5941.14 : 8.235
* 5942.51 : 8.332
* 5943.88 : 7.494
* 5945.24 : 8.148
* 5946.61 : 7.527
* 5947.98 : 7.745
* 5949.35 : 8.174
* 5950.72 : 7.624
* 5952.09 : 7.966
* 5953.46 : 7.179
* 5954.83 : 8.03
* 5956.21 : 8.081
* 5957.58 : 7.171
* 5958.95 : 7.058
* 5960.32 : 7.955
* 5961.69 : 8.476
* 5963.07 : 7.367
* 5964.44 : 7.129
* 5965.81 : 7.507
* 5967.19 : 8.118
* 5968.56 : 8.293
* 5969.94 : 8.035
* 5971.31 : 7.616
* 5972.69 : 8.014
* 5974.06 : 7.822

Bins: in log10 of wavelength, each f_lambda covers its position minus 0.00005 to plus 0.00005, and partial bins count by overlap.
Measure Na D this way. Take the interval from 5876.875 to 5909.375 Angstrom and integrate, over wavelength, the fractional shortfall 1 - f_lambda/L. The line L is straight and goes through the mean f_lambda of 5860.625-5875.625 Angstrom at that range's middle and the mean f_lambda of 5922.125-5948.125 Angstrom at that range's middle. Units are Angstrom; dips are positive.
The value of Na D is 6.1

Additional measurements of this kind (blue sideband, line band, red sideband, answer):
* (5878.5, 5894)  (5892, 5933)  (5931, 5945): -1.4 Angstrom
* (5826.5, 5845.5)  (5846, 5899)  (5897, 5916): 2.9 Angstrom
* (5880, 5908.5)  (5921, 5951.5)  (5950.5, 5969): -3.5 Angstrom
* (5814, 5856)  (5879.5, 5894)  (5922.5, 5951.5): 3.6 Angstrom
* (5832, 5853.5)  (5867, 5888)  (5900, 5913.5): 0.7 Angstrom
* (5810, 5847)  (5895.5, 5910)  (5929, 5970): 1.6 Angstrom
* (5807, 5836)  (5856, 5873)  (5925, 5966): -0.6 Angstrom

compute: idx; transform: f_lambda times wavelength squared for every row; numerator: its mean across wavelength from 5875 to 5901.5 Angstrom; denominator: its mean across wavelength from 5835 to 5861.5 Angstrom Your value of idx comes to 0.78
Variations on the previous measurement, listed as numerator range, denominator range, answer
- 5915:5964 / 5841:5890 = 1.05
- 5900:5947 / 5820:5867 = 1.00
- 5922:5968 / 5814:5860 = 1.02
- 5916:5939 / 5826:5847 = 1.04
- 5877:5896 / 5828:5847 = 0.78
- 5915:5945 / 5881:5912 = 1.26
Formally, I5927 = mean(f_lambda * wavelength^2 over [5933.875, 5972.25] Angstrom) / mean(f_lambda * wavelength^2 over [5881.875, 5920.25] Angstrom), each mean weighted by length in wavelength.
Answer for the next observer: 1.20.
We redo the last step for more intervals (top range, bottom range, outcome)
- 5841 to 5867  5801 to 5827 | 1.06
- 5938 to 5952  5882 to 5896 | 1.45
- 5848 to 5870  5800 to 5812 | 1.10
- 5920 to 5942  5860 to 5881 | 1.03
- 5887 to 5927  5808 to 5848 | 0.90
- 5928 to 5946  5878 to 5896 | 1.37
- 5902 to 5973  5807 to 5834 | 1.07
